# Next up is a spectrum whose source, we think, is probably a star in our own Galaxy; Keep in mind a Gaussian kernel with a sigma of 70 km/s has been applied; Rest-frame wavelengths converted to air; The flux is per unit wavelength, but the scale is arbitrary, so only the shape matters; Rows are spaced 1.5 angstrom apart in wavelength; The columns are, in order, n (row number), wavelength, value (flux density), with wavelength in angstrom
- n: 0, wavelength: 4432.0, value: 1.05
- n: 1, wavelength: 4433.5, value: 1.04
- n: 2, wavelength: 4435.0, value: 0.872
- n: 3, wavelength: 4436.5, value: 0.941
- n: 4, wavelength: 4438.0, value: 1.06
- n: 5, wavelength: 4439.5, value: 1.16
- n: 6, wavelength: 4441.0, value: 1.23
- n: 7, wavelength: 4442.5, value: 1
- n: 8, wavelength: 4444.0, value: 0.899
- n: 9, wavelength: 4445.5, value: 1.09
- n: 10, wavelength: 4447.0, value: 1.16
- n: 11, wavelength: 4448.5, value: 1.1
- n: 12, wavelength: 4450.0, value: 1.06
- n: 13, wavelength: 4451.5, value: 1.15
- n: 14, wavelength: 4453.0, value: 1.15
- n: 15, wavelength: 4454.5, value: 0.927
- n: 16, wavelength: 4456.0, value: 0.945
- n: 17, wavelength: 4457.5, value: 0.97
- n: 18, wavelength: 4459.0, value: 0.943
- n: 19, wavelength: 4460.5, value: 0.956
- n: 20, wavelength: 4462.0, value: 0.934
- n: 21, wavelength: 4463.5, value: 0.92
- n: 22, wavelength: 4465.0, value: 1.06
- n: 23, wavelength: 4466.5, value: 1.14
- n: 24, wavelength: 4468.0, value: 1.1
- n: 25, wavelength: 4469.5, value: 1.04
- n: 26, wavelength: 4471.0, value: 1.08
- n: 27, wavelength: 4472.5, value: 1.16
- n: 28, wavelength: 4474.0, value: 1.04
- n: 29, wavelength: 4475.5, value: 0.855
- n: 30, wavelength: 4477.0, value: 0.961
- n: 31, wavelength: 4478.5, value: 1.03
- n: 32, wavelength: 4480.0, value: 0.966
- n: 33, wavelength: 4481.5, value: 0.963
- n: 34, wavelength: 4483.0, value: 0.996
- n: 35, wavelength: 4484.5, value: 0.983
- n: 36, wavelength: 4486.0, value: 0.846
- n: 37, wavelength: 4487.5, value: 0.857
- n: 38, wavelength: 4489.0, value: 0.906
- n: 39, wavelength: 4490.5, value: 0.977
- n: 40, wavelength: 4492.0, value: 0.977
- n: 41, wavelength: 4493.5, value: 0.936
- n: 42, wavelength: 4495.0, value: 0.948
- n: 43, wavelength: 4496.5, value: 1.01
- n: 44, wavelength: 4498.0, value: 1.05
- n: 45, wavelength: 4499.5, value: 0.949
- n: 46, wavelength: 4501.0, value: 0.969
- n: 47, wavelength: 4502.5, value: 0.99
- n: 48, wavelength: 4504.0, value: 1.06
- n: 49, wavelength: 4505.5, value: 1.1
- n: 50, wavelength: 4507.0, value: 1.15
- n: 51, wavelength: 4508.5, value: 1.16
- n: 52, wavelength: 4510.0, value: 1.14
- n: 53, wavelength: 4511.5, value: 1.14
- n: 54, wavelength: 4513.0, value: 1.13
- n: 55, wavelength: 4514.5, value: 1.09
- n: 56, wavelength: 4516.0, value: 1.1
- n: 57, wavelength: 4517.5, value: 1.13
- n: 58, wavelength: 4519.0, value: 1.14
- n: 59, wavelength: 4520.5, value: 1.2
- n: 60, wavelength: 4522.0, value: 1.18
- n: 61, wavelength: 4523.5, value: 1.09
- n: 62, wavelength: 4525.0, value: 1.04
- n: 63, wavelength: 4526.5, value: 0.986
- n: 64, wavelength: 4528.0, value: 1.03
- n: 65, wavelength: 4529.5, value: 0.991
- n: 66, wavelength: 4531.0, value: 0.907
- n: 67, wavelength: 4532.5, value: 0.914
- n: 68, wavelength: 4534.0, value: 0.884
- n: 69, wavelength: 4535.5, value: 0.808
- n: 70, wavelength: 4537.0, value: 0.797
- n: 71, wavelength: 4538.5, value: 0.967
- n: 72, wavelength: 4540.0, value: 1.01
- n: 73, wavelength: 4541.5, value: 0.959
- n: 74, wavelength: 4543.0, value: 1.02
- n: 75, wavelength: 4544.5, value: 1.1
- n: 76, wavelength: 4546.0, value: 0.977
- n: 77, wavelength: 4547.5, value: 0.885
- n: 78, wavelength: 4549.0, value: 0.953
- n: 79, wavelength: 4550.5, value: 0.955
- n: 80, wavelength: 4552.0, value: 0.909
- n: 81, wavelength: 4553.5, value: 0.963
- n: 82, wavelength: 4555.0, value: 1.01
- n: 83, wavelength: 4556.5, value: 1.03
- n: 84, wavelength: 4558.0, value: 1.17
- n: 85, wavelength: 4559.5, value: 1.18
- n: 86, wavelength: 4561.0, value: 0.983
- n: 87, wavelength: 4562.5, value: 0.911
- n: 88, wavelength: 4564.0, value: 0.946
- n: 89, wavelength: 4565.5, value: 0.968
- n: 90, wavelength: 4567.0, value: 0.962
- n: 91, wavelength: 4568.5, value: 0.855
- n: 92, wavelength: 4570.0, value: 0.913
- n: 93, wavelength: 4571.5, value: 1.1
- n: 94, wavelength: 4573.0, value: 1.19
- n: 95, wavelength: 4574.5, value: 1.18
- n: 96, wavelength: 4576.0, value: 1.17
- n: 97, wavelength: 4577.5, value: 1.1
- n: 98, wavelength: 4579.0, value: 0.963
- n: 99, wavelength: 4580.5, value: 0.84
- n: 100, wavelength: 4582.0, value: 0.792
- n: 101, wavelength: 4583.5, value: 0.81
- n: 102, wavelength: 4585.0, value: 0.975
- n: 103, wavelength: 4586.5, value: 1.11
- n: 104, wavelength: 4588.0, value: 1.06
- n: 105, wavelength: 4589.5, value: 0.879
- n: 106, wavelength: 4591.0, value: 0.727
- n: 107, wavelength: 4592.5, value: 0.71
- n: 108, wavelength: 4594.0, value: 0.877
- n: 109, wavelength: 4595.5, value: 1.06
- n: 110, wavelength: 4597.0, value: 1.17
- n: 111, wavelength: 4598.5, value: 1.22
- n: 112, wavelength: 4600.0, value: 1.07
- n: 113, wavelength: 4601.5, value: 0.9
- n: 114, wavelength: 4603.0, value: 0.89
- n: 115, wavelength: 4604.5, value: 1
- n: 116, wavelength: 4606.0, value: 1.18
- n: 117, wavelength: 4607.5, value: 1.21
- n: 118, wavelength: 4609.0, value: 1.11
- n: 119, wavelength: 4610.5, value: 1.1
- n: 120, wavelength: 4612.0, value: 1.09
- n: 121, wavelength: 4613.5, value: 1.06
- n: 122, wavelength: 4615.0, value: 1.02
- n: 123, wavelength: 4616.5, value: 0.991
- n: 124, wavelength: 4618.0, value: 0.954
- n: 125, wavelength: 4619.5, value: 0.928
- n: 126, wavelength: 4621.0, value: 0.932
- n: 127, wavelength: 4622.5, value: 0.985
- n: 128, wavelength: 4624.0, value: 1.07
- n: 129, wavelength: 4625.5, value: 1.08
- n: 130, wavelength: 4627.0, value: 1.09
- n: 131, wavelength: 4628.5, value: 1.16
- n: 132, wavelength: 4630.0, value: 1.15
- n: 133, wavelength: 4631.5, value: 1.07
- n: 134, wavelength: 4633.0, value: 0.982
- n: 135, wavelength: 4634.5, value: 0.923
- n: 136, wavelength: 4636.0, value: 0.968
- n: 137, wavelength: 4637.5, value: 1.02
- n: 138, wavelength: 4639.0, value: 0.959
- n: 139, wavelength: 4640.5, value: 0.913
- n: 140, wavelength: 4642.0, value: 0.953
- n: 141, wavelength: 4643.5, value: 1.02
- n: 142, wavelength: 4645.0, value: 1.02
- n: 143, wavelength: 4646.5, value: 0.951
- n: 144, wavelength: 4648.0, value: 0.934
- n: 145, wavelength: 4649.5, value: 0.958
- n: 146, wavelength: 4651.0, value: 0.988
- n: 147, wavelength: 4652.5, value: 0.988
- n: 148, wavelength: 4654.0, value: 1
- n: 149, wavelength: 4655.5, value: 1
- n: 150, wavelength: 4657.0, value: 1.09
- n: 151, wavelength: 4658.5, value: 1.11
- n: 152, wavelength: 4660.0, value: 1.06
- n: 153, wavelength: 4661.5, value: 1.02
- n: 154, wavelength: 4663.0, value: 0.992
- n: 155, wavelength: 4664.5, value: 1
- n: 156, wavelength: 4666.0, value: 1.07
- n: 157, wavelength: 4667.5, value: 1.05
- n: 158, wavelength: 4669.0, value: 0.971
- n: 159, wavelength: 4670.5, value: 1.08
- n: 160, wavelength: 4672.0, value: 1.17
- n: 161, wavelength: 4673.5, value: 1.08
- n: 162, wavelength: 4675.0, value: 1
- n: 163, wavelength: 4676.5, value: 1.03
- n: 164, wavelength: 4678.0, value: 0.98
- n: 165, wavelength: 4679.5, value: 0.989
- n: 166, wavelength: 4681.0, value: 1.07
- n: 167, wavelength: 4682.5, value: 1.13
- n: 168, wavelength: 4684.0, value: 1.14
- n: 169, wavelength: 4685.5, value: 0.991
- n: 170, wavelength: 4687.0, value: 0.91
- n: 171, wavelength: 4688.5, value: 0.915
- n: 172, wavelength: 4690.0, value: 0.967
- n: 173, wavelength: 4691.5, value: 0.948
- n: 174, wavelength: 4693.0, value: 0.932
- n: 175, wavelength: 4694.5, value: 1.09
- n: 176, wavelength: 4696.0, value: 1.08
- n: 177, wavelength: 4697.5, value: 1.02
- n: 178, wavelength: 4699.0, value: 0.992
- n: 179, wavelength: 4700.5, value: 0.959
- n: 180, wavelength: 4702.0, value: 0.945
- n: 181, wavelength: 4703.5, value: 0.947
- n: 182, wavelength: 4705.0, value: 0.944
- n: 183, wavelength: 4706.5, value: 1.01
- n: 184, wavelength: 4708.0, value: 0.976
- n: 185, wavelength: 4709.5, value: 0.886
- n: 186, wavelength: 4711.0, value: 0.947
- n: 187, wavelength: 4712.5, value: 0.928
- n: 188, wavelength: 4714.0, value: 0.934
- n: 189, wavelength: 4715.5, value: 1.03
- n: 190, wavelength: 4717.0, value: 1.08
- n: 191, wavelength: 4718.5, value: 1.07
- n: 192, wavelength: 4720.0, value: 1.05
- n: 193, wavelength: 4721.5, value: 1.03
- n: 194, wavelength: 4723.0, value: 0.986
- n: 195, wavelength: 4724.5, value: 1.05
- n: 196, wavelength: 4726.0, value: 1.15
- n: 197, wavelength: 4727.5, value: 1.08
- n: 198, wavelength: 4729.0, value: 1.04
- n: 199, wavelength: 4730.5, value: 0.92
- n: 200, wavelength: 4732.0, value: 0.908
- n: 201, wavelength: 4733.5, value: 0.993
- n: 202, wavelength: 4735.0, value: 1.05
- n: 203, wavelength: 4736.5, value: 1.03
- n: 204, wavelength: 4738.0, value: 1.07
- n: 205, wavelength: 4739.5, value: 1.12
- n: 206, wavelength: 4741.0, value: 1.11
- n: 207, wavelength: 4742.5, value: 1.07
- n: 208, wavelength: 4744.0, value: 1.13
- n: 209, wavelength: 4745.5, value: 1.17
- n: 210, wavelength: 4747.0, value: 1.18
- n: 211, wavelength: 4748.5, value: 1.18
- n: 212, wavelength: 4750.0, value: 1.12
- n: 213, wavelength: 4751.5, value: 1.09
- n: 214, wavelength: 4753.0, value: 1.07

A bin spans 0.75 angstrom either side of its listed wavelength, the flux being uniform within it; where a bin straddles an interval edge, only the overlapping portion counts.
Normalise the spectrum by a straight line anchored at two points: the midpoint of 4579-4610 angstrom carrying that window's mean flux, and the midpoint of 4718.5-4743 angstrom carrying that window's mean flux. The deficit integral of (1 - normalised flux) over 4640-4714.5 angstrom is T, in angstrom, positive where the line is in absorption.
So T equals 1.11 angstrom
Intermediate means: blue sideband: 0.98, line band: 1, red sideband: 1.04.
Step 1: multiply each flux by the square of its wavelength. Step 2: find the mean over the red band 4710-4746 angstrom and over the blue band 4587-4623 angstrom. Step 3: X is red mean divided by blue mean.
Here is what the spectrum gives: 1.1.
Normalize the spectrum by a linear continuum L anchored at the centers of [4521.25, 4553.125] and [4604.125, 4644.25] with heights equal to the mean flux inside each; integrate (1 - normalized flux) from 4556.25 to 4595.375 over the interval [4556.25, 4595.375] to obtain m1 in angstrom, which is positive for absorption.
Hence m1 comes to 0.8 angstrom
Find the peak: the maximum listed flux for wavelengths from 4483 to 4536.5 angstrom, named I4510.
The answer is 1.2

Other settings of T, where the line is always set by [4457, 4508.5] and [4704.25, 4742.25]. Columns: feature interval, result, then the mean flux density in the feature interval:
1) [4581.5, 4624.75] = 0.4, 0.997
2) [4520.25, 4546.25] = 0.3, 0.989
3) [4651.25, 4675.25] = -0.7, 1.04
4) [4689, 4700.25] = 0.2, 1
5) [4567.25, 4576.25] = -0.5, 1.06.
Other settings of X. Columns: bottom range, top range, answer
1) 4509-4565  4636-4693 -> 1.05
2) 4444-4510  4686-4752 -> 1.12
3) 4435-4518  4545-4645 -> 1.03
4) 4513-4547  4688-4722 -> 1.05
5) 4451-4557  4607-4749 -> 1.10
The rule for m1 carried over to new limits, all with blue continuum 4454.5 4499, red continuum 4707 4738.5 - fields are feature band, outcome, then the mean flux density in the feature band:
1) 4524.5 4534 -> 0.19 angstrom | 0.969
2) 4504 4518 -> -1.93 angstrom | 1.12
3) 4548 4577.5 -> -0.80 angstrom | 1.02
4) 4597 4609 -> -0.96 angstrom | 1.08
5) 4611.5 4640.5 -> -0.59 angstrom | 1.02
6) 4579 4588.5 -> 0.61 angstrom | 0.93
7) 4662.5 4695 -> -0.58 angstrom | 1.02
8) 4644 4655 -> 0.25 angstrom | 0.979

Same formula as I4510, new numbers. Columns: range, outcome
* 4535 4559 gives 1.17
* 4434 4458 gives 1.23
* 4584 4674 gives 1.22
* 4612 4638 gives 1.16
